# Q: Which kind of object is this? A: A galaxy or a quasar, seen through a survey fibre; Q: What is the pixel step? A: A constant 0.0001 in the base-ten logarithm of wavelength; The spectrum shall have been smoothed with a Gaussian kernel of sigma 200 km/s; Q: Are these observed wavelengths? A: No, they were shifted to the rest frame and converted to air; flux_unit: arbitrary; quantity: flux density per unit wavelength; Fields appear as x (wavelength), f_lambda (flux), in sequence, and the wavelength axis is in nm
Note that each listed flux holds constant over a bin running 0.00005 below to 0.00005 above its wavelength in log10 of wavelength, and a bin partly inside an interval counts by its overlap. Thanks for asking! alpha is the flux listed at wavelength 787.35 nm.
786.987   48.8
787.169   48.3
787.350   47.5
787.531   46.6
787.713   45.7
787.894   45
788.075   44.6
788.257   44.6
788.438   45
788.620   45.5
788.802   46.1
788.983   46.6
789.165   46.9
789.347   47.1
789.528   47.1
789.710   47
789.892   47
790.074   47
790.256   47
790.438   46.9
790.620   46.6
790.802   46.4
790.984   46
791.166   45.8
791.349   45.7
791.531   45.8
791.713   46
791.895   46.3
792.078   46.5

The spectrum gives 47.5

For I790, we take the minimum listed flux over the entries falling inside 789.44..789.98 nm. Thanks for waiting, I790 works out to 47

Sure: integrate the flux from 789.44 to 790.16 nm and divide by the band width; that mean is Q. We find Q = 47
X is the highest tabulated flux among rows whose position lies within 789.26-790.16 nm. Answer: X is 47.1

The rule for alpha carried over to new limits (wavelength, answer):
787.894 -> 45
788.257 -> 44.6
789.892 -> 47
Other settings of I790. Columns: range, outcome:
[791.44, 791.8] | 45.8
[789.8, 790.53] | 46.9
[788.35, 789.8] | 45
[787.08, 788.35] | 44.6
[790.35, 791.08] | 46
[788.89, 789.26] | 46.6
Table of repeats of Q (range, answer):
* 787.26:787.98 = 46.2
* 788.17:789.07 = 45.6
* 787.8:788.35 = 44.8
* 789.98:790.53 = 47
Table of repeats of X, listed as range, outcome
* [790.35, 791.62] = 46.9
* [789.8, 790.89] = 47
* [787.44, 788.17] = 46.6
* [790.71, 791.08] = 46.4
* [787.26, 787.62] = 47.5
